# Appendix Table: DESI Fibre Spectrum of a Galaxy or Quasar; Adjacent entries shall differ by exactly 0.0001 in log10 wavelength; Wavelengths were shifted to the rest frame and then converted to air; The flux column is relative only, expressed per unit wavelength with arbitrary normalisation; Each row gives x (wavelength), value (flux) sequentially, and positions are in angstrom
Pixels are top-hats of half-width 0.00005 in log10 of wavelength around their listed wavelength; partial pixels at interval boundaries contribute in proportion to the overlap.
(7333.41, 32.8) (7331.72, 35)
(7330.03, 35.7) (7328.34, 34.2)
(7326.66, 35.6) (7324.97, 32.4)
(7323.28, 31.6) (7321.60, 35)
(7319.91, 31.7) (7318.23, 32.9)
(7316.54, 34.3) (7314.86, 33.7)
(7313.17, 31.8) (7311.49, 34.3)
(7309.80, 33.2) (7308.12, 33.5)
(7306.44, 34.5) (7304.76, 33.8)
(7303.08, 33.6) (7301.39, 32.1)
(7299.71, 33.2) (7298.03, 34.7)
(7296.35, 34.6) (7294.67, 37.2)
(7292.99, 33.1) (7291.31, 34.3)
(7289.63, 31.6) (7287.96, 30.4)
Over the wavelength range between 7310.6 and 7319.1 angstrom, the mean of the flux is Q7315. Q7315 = 33.4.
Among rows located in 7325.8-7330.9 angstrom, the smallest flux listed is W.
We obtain 34.2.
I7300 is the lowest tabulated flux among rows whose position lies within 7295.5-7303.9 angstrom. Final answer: 32.1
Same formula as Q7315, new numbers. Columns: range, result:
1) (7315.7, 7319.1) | 33.6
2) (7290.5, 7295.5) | 34.9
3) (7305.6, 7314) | 33.5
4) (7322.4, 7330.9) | 33.9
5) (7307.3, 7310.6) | 33.4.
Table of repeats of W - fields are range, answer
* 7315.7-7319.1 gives 32.9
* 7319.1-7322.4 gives 31.7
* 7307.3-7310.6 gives 33.2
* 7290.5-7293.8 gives 33.1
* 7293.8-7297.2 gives 34.6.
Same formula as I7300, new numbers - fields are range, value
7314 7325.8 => 31.6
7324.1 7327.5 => 32.4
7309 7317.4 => 31.8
